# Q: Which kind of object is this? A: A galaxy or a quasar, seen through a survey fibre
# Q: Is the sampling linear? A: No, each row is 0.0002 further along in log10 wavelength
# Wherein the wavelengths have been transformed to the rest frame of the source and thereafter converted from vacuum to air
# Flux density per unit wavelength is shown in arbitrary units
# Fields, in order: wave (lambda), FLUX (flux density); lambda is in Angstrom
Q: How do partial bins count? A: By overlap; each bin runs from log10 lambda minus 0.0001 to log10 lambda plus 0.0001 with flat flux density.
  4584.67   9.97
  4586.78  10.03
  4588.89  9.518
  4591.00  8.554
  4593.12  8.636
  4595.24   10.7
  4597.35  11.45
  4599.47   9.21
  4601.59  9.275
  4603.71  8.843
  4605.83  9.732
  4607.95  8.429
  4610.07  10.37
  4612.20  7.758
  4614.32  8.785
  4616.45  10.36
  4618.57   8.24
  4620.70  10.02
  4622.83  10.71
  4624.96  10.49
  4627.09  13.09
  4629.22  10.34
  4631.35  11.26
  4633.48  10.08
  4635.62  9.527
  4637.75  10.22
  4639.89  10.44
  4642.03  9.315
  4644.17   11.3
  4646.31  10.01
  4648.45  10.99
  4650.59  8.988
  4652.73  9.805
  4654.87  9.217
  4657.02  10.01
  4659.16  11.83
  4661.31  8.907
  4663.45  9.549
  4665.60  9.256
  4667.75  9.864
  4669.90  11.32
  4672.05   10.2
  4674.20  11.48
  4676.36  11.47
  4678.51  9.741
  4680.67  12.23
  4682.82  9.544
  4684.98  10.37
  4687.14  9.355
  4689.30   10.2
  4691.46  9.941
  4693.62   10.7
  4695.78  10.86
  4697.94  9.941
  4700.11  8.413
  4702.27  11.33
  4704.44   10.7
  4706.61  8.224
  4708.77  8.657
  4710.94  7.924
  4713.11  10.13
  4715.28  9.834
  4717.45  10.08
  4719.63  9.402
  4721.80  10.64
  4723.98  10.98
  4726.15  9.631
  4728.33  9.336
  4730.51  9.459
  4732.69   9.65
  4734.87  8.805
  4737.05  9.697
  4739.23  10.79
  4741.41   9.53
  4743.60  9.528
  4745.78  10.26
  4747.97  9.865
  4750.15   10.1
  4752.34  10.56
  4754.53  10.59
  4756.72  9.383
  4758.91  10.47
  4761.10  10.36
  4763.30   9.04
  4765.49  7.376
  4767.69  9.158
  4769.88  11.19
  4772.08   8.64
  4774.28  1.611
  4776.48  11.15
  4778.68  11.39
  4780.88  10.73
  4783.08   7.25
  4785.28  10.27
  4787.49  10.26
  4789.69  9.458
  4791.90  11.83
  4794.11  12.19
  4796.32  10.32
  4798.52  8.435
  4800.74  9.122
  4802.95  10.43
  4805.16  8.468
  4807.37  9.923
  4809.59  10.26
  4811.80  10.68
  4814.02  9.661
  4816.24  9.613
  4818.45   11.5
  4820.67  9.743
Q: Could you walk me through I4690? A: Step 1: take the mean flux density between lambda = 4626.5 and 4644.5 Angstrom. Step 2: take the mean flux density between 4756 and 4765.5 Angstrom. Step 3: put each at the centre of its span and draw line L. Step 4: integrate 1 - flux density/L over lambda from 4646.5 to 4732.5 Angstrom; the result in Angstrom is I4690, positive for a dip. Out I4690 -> 0.80 Angstrom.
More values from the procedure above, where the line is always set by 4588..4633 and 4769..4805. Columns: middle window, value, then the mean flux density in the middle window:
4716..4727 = -0.53 Angstrom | 10.1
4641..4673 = -0.94 Angstrom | 10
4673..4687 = -1.41 Angstrom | 10.7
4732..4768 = -0.31 Angstrom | 9.73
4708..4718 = 0.39 Angstrom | 9.31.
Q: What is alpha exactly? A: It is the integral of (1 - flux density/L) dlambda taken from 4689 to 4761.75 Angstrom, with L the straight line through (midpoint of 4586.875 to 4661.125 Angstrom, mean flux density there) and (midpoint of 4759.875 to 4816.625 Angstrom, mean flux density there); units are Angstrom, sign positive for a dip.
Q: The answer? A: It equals -1.3 Angstrom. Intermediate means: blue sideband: 9.92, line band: 9.88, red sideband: 9.57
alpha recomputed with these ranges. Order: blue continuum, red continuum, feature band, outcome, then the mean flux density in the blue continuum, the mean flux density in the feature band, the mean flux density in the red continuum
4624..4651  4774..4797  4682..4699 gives 0.3 Angstrom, 10.5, 10.1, 9.95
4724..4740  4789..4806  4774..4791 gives 1.0 Angstrom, 9.69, 9.41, 10.1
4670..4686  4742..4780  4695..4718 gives 1.5 Angstrom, 10.8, 9.62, 9.46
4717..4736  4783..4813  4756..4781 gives 1.9 Angstrom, 9.76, 9.14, 10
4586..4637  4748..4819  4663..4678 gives -1.0 Angstrom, 9.81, 10.5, 9.72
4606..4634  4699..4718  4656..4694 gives -2.6 Angstrom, 9.99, 10.3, 9.46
